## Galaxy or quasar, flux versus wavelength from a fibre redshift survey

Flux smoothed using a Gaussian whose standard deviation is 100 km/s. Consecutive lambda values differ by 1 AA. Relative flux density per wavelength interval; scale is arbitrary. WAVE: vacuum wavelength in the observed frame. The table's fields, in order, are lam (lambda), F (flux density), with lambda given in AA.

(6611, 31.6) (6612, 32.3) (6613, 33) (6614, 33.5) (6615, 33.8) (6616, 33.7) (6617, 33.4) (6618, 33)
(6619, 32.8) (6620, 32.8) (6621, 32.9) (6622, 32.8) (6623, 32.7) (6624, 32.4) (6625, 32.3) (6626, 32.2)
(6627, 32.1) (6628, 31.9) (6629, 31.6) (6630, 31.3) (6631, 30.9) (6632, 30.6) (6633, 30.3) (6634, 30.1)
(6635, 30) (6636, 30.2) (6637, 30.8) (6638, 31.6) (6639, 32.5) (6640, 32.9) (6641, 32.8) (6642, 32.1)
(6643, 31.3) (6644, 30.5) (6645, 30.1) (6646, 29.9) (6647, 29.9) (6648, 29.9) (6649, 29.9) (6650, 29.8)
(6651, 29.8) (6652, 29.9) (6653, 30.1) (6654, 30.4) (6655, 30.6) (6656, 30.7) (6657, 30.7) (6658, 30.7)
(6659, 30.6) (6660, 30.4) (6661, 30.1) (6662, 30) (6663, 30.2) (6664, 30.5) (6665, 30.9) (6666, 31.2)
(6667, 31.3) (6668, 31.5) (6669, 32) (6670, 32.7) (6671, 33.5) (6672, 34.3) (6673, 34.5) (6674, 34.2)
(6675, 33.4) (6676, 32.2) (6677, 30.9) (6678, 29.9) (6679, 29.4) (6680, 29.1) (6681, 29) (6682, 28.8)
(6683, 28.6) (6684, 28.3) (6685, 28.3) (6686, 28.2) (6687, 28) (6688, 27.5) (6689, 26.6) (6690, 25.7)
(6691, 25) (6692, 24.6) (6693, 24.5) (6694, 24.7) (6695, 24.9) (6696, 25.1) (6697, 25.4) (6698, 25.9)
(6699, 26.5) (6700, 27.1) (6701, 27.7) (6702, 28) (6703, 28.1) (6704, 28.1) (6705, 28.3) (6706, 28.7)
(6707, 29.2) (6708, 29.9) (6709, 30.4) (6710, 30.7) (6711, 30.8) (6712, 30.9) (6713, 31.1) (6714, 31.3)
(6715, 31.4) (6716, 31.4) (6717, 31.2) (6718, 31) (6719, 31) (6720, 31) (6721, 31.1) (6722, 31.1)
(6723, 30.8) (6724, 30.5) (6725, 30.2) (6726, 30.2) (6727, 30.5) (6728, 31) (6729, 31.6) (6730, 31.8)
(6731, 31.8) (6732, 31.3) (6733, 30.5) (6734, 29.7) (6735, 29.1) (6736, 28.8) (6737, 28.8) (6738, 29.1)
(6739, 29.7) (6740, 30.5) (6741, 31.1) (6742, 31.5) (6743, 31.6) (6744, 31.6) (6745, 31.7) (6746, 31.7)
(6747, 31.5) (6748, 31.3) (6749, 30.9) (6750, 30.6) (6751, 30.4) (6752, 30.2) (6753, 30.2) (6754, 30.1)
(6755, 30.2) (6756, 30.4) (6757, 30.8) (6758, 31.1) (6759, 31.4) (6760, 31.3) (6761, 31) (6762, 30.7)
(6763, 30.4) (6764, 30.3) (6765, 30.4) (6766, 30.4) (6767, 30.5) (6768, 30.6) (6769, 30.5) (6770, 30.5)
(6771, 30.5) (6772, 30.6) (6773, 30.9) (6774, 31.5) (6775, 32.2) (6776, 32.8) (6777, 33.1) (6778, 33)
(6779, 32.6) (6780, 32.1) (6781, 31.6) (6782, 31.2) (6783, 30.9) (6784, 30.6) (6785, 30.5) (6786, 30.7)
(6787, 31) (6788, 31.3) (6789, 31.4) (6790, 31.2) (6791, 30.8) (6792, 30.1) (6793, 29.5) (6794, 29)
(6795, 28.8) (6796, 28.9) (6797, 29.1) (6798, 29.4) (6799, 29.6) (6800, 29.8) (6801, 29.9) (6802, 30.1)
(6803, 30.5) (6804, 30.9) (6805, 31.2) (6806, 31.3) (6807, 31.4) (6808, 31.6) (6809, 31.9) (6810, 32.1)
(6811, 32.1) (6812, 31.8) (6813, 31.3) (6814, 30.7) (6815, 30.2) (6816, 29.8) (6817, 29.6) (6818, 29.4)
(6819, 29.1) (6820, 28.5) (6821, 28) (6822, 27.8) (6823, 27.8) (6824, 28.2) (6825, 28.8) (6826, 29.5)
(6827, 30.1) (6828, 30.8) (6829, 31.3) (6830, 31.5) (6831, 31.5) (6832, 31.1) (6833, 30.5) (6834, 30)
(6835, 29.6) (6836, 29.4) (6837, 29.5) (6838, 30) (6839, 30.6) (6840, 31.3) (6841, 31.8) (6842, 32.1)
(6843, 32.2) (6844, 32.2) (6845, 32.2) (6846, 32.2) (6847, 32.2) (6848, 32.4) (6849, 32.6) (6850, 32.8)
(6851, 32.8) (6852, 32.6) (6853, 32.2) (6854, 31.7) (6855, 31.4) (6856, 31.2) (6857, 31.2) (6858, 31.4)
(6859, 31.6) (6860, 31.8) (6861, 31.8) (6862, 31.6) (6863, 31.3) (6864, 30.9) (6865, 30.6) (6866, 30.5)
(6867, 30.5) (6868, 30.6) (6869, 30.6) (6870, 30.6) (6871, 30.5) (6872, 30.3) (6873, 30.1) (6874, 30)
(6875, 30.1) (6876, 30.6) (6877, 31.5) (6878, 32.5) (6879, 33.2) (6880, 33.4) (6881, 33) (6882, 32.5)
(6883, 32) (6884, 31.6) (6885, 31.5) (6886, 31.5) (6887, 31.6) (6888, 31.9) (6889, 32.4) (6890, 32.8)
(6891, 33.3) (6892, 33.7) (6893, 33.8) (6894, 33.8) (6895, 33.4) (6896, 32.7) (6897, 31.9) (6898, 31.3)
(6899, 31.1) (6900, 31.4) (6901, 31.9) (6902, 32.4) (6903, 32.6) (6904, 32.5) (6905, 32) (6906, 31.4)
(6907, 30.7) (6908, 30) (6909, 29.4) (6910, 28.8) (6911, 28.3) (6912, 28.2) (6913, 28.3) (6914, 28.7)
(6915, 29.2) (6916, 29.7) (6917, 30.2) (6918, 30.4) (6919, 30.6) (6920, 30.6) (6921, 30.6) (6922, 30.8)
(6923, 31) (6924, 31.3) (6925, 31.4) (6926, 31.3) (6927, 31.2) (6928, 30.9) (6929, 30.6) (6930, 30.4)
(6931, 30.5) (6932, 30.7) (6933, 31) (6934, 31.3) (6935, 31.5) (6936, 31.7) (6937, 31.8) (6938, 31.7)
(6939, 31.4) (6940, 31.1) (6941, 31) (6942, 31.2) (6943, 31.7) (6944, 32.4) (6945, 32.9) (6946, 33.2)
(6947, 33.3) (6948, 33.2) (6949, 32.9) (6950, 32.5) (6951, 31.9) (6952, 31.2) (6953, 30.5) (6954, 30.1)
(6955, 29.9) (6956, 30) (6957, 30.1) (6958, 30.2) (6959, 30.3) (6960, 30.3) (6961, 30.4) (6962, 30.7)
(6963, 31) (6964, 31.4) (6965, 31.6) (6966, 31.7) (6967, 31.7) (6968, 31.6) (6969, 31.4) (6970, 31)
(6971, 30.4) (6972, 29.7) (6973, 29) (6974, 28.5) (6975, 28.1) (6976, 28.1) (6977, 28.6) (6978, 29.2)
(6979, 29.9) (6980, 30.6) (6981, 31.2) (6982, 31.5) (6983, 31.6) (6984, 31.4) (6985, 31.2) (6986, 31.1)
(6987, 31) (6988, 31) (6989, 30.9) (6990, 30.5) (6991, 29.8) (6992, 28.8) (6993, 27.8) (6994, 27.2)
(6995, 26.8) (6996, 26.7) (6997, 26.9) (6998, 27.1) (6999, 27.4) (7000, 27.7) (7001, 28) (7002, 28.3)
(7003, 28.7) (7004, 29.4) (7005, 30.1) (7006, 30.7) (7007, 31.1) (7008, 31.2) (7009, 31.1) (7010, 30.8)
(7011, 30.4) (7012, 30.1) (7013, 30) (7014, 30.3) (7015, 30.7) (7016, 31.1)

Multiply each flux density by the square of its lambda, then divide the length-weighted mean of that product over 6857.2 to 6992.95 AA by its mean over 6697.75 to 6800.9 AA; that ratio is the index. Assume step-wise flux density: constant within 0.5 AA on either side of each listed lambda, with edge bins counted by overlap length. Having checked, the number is 1.1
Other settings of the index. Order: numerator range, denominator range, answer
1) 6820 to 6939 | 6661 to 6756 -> 1.10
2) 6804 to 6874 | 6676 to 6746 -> 1.09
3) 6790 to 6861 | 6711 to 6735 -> 1.02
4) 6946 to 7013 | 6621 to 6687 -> 1.07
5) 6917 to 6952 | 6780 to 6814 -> 1.07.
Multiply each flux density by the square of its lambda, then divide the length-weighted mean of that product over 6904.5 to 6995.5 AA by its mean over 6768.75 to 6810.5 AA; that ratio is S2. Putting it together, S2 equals 1.0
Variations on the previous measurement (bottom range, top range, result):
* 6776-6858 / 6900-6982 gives 1.04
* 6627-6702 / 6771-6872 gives 1.08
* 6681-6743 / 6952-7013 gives 1.11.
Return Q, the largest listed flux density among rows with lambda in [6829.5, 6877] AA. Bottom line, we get 32.8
